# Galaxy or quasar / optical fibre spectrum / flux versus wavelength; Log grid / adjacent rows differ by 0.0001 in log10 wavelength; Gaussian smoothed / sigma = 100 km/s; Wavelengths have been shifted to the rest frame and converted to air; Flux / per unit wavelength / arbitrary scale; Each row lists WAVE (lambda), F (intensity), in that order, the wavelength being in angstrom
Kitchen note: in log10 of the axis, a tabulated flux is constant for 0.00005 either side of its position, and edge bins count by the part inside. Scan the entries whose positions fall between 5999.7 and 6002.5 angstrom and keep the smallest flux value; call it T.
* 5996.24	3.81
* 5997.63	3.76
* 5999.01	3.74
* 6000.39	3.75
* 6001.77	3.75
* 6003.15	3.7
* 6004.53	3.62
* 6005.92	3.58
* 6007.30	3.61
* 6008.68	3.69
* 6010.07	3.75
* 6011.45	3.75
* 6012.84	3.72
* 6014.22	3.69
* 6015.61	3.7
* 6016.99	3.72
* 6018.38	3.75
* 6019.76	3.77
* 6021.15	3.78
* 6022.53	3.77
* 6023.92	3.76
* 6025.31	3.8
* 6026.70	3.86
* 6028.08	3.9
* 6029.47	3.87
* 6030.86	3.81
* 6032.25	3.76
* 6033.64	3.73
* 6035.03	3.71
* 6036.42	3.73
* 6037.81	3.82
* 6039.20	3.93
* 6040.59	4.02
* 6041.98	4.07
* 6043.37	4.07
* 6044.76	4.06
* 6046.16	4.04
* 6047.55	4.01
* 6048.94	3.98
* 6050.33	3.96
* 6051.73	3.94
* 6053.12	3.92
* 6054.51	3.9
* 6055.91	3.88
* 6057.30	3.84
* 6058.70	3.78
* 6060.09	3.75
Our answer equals 3.75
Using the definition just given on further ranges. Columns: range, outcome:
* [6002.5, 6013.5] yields 3.58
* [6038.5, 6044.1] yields 3.93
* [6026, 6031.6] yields 3.81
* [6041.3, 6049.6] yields 3.98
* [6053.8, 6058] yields 3.84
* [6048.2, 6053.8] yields 3.92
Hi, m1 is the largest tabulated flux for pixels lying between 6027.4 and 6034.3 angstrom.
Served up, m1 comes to 3.9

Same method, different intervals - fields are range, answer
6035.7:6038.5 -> 3.82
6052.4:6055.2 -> 3.92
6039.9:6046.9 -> 4.07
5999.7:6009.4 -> 3.75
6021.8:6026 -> 3.8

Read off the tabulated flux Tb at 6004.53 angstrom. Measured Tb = 3.62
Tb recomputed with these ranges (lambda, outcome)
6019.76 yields 3.77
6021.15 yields 3.78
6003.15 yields 3.7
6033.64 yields 3.73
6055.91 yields 3.88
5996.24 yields 3.81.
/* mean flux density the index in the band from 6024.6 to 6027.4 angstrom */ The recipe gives 3.83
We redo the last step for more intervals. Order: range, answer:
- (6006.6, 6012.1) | 3.7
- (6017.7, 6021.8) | 3.77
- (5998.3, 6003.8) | 3.74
